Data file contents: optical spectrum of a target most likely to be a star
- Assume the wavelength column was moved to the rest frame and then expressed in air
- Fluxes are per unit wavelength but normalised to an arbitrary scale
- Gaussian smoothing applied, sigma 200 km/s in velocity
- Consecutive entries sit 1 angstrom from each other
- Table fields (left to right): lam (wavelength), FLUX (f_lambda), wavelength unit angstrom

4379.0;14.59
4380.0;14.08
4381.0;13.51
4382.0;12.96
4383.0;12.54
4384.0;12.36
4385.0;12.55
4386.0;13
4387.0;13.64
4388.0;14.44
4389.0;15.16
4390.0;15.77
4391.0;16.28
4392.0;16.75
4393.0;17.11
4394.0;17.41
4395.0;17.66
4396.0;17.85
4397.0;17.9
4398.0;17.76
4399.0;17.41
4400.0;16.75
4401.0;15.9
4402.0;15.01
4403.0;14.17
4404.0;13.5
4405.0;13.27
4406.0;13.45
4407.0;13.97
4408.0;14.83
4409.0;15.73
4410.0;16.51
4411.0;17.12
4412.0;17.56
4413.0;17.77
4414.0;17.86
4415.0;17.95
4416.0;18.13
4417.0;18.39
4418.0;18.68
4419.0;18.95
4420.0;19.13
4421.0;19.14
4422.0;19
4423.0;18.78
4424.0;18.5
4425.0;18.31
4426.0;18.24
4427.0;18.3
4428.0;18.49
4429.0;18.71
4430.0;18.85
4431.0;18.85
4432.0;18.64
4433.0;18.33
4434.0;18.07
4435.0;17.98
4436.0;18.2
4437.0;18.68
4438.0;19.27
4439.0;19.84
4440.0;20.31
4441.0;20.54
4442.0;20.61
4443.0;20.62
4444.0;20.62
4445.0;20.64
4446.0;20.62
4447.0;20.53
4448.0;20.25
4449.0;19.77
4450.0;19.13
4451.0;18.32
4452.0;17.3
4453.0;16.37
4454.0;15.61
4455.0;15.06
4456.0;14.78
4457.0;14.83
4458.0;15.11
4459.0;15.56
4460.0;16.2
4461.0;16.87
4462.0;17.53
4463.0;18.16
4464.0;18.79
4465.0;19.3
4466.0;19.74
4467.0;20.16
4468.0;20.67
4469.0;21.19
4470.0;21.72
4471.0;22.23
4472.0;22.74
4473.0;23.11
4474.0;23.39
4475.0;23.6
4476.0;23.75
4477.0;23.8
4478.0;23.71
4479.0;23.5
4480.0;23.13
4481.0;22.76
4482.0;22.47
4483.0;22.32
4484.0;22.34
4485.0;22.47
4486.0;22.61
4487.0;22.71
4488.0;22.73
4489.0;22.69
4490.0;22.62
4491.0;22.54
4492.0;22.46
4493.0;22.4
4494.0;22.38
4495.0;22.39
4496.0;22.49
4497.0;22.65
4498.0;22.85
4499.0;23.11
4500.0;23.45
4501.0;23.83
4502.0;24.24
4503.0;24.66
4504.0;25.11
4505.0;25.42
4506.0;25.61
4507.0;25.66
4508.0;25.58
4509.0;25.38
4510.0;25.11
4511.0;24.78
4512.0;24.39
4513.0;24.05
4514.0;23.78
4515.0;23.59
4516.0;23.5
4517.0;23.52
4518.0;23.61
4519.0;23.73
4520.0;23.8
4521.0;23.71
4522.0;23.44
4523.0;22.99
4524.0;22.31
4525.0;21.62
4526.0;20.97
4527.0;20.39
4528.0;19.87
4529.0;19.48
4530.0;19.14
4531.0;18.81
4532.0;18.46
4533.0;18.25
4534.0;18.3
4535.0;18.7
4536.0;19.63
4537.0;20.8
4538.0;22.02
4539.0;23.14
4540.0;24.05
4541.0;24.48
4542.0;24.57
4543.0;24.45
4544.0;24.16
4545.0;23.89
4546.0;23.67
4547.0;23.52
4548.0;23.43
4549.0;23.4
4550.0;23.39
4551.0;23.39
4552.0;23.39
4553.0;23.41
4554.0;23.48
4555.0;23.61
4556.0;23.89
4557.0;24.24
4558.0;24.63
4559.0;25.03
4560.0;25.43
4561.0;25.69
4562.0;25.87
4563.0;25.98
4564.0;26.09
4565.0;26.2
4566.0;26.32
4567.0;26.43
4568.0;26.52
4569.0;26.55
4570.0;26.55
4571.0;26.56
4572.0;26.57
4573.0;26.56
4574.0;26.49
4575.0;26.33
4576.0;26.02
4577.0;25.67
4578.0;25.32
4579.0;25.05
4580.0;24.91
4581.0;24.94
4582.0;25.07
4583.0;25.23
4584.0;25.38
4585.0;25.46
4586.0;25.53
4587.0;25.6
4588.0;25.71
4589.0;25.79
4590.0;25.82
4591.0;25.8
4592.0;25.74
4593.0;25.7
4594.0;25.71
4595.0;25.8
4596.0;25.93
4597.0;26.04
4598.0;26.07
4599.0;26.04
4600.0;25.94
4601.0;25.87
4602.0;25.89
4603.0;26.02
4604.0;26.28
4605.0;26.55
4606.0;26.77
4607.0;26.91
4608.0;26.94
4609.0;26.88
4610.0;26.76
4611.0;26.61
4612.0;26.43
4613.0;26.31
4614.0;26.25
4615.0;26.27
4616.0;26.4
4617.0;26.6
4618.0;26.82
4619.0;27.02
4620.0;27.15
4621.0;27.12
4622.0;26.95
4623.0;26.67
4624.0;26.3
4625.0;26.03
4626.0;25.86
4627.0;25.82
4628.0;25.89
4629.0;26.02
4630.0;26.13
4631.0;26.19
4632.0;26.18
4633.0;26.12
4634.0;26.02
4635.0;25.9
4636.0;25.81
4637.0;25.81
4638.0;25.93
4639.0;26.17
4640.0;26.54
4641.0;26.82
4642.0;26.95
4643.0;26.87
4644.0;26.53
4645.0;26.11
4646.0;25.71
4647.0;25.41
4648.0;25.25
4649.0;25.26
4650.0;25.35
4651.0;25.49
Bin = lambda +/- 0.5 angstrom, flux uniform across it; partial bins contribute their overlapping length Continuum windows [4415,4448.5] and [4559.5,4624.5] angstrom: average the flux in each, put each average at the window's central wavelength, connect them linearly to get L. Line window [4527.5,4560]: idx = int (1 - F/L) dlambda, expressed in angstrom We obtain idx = 2.3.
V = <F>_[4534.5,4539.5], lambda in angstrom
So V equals 20.9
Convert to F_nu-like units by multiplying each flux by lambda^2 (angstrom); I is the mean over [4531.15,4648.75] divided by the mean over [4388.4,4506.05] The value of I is 1.38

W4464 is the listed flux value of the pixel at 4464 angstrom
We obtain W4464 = 18.79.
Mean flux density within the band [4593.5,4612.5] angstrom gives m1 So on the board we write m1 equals 26.3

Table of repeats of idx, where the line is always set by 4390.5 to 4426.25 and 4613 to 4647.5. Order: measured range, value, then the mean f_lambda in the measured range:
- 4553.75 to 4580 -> -2.23 angstrom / 25.7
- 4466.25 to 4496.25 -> -3.72 angstrom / 22.5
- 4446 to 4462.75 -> 1.52 angstrom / 17.2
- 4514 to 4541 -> 0.52 angstrom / 21.6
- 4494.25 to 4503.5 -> -1.10 angstrom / 23.3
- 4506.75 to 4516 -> -1.43 angstrom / 24.6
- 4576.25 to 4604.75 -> -1.19 angstrom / 25.7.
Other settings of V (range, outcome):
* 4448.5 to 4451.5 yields 19.1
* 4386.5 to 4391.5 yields 15.1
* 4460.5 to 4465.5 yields 18.1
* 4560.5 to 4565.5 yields 26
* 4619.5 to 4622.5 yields 27.1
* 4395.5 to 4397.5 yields 17.9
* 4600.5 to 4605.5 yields 26.1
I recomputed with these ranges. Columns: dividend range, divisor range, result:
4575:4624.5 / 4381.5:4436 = 1.70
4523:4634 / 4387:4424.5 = 1.60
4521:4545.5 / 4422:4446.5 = 1.17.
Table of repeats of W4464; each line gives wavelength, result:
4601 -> 25.87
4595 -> 25.8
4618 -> 26.82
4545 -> 23.89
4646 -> 25.71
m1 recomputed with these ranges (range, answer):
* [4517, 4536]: 21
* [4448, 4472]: 18.2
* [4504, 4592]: 24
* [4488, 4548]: 22.8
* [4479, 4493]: 22.6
